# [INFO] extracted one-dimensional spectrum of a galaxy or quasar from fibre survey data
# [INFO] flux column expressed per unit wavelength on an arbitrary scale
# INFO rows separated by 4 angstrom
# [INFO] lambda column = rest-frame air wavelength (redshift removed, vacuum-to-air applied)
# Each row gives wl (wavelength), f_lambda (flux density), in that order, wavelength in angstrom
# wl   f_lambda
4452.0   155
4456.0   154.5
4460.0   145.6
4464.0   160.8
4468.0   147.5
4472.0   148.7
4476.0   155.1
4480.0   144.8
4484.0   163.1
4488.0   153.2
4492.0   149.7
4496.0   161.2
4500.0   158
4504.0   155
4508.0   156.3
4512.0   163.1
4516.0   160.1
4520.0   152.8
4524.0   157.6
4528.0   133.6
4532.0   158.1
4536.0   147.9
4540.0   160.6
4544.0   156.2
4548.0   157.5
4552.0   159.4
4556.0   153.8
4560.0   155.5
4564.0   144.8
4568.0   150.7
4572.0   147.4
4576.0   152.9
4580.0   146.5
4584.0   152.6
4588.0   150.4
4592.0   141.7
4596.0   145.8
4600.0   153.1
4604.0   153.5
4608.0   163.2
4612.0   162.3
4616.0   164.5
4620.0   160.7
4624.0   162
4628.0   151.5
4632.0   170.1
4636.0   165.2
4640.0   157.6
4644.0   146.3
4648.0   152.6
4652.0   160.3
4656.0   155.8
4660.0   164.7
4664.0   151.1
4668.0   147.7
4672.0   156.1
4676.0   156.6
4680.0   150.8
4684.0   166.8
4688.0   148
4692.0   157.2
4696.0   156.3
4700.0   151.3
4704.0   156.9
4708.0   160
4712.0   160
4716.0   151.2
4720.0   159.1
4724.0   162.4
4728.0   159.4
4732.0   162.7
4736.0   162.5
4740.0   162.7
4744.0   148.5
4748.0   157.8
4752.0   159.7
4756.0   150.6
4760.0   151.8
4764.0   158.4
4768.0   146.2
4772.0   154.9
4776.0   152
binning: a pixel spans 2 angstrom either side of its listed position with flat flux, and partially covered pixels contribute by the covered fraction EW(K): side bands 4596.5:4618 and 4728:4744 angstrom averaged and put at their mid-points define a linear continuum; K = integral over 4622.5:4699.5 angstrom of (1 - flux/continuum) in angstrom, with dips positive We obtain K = 1.3 angstrom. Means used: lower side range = 158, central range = 157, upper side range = 160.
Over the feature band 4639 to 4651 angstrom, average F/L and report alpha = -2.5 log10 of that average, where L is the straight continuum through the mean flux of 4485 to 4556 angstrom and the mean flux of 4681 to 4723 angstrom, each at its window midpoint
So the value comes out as 0.03 mag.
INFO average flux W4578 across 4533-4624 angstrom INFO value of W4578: 154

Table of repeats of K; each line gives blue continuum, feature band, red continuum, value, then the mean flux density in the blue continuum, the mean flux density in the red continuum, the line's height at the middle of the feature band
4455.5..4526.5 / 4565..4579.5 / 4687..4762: 0.5 angstrom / 155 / 157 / 155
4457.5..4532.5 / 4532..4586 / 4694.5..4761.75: 0.6 angstrom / 154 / 157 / 155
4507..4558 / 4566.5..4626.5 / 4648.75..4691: 0.6 angstrom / 155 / 156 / 155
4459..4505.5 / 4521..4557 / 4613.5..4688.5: 0.3 angstrom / 154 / 158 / 155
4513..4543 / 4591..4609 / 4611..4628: 0.9 angstrom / 153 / 161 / 159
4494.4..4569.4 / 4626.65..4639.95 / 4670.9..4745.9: -0.5 angstrom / 155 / 157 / 156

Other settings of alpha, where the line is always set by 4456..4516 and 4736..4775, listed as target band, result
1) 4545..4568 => 0.00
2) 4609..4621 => -0.05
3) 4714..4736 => -0.03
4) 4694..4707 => 0.00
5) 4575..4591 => 0.03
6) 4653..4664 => -0.03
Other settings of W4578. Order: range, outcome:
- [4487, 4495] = 152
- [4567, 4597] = 149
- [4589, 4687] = 157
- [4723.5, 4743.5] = 161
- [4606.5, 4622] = 163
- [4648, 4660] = 158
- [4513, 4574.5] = 153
